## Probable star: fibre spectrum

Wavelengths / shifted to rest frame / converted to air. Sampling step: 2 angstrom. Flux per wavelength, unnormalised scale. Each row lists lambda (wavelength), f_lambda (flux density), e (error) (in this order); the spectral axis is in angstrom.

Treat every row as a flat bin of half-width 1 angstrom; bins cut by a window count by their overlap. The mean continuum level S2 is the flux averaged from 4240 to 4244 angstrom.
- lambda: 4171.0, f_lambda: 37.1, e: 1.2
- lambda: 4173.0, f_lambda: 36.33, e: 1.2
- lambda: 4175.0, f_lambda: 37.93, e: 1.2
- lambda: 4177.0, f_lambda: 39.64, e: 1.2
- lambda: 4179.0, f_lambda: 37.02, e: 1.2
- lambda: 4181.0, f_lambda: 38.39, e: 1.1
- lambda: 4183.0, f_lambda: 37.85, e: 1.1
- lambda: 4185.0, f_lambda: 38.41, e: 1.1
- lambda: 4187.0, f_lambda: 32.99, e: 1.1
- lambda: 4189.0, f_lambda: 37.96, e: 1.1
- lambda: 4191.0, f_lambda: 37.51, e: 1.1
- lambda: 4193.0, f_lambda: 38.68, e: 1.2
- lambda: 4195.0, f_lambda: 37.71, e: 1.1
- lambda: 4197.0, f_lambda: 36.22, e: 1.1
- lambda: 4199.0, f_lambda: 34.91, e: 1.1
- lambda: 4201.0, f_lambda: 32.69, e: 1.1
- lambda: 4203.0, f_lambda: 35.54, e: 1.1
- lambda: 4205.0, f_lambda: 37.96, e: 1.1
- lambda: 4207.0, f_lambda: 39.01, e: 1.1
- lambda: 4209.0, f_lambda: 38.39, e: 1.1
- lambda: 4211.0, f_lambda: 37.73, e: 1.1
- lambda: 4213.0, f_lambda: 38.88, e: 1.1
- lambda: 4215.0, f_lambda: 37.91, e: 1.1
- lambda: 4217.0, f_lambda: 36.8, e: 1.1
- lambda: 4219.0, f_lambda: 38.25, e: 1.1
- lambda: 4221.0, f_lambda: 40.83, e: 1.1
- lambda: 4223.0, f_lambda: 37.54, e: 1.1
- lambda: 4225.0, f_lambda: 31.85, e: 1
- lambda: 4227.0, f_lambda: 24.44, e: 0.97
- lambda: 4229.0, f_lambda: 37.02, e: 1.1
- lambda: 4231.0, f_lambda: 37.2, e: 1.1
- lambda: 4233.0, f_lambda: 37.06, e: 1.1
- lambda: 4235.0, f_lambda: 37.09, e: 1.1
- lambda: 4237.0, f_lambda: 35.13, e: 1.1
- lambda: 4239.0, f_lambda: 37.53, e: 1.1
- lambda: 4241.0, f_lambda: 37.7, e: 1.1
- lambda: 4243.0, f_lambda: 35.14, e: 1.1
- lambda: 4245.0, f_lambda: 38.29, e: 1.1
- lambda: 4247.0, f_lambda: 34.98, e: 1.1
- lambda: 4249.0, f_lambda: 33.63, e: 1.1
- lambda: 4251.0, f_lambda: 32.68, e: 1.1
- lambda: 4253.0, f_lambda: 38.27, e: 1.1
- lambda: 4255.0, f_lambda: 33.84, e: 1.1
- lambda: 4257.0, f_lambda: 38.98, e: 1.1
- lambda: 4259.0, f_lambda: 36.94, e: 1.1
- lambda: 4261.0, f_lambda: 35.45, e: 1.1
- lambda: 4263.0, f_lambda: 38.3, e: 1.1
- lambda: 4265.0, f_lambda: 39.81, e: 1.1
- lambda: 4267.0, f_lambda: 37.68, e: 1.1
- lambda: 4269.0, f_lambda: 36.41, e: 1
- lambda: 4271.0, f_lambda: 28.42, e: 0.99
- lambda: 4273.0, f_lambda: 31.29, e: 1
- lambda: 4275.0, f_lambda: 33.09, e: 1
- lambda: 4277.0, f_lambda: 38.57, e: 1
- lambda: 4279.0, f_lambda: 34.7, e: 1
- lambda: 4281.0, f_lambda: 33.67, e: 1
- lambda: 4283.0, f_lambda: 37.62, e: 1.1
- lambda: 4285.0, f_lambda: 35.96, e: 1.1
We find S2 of 36.4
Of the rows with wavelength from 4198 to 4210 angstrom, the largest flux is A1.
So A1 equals 39.01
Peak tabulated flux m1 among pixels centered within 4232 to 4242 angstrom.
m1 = 37.7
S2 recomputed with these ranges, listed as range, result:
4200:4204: 34.1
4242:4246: 36.7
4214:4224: 38.3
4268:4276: 32.3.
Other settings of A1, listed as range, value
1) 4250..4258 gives 38.98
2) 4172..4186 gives 39.64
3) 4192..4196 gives 38.68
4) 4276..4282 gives 38.57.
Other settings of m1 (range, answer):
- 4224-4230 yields 37.02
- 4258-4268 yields 39.81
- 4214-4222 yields 40.83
